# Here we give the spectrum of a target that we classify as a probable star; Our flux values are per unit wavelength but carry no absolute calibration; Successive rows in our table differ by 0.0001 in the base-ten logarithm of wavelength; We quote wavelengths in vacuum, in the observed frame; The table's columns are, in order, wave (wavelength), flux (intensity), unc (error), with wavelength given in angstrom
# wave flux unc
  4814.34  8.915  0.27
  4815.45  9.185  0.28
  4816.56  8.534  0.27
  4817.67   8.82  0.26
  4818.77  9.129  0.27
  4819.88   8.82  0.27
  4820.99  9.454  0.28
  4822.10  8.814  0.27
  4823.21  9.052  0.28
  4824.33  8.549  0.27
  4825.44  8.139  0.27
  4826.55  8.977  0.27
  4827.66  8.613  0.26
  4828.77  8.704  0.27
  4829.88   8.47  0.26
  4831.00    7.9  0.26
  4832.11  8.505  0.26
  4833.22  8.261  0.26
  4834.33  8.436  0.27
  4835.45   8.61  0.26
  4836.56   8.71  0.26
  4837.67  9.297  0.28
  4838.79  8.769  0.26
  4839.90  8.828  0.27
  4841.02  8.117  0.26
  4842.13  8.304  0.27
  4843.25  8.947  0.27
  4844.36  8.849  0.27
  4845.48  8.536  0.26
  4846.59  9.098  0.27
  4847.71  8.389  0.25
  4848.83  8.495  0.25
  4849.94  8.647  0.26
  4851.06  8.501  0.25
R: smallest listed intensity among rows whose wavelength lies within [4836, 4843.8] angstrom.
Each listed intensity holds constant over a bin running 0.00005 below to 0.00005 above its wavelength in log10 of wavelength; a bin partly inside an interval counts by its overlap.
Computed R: 8.117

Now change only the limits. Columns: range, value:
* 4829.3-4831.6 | 7.9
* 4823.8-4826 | 8.139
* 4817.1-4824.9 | 8.549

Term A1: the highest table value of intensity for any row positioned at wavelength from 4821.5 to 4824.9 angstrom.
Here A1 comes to 9.052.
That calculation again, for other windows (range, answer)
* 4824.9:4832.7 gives 8.977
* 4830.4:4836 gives 8.61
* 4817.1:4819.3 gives 9.129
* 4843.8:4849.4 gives 9.098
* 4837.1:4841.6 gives 9.297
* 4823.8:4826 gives 8.549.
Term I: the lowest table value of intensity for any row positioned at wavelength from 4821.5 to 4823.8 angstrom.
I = 8.814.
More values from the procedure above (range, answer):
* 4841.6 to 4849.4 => 8.304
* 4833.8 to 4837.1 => 8.436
